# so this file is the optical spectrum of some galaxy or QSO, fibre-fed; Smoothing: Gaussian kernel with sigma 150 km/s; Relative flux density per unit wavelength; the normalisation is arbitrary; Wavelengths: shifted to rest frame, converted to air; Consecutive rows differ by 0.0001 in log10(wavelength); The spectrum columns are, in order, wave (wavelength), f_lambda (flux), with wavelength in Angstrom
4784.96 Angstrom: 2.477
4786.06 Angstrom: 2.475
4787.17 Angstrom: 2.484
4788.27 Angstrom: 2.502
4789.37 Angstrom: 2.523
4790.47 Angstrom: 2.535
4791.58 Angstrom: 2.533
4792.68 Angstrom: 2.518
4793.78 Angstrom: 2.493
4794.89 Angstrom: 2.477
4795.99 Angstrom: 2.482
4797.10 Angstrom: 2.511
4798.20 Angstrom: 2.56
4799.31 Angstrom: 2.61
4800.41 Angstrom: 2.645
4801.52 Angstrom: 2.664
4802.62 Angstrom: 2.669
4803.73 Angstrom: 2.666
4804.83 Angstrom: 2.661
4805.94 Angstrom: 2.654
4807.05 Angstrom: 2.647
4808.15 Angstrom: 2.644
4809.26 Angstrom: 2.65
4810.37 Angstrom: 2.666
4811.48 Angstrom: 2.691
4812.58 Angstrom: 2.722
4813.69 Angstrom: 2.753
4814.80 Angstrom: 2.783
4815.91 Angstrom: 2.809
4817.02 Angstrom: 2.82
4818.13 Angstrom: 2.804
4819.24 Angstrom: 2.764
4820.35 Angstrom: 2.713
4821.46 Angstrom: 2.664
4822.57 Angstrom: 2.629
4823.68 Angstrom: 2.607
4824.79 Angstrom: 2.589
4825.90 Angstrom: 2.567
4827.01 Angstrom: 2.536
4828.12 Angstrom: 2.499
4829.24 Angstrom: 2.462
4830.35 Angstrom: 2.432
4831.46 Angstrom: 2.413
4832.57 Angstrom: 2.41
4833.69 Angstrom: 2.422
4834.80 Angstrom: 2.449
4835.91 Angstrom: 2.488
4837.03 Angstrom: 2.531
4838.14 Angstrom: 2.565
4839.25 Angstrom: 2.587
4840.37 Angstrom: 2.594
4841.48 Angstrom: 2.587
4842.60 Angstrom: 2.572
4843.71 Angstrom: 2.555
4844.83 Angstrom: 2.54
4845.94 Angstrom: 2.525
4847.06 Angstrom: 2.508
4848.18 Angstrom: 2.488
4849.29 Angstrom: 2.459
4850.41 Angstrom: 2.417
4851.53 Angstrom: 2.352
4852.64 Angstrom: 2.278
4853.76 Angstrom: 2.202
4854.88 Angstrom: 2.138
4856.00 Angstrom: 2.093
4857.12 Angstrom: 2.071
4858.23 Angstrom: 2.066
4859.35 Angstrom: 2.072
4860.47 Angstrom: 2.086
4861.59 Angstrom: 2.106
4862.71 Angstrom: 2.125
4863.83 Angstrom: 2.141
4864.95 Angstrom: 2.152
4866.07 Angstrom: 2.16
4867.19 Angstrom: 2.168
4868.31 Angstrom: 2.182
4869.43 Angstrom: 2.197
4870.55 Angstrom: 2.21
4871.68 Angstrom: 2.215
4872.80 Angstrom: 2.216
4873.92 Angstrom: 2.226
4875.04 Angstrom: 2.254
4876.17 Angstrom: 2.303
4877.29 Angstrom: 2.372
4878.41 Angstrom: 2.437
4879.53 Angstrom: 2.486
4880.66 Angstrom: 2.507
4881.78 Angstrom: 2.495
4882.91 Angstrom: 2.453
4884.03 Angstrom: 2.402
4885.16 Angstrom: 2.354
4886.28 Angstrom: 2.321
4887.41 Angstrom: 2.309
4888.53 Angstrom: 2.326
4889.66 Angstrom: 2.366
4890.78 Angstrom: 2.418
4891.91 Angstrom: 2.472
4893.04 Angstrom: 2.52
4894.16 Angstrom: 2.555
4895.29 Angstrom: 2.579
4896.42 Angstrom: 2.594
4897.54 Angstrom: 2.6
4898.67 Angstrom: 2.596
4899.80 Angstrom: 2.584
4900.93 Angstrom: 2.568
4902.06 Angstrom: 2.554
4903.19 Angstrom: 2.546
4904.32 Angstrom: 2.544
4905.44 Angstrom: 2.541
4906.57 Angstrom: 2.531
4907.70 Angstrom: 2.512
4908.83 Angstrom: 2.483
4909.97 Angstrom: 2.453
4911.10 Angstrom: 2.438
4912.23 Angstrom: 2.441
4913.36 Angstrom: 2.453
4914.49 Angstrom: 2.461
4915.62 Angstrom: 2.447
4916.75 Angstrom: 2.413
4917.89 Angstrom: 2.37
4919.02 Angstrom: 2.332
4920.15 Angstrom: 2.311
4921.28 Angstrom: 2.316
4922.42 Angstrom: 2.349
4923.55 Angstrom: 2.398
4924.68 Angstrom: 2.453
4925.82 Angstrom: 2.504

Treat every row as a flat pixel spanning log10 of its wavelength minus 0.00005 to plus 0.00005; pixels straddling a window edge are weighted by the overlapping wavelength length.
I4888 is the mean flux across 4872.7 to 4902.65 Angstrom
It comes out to 2.44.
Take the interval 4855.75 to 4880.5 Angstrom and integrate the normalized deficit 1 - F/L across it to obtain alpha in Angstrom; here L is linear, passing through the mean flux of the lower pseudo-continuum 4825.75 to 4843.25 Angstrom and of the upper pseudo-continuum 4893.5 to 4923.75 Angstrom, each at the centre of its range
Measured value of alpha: 2.9 Angstrom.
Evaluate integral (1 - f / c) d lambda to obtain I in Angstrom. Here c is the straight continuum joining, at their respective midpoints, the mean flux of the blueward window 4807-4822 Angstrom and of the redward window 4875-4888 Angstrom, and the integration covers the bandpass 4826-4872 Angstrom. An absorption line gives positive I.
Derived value 3.84 Angstrom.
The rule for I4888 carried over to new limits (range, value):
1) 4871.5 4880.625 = 2.33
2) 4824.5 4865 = 2.38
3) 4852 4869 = 2.14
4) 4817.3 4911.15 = 2.42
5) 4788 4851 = 2.58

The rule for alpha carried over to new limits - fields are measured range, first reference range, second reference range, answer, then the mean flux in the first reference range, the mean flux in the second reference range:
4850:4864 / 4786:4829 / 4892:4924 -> 2.14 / 2.62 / 2.48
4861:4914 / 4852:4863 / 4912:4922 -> -3.08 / 2.13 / 2.39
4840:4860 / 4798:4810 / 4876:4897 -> 1.37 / 2.65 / 2.44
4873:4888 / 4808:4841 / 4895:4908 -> 1.17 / 2.61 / 2.56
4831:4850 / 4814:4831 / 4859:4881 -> -0.19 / 2.64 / 2.23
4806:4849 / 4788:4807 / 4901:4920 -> -0.85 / 2.57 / 2.47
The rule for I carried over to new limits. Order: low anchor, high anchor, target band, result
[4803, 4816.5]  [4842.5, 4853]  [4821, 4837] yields 0.43 Angstrom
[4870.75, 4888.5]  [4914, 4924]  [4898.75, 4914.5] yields -0.95 Angstrom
